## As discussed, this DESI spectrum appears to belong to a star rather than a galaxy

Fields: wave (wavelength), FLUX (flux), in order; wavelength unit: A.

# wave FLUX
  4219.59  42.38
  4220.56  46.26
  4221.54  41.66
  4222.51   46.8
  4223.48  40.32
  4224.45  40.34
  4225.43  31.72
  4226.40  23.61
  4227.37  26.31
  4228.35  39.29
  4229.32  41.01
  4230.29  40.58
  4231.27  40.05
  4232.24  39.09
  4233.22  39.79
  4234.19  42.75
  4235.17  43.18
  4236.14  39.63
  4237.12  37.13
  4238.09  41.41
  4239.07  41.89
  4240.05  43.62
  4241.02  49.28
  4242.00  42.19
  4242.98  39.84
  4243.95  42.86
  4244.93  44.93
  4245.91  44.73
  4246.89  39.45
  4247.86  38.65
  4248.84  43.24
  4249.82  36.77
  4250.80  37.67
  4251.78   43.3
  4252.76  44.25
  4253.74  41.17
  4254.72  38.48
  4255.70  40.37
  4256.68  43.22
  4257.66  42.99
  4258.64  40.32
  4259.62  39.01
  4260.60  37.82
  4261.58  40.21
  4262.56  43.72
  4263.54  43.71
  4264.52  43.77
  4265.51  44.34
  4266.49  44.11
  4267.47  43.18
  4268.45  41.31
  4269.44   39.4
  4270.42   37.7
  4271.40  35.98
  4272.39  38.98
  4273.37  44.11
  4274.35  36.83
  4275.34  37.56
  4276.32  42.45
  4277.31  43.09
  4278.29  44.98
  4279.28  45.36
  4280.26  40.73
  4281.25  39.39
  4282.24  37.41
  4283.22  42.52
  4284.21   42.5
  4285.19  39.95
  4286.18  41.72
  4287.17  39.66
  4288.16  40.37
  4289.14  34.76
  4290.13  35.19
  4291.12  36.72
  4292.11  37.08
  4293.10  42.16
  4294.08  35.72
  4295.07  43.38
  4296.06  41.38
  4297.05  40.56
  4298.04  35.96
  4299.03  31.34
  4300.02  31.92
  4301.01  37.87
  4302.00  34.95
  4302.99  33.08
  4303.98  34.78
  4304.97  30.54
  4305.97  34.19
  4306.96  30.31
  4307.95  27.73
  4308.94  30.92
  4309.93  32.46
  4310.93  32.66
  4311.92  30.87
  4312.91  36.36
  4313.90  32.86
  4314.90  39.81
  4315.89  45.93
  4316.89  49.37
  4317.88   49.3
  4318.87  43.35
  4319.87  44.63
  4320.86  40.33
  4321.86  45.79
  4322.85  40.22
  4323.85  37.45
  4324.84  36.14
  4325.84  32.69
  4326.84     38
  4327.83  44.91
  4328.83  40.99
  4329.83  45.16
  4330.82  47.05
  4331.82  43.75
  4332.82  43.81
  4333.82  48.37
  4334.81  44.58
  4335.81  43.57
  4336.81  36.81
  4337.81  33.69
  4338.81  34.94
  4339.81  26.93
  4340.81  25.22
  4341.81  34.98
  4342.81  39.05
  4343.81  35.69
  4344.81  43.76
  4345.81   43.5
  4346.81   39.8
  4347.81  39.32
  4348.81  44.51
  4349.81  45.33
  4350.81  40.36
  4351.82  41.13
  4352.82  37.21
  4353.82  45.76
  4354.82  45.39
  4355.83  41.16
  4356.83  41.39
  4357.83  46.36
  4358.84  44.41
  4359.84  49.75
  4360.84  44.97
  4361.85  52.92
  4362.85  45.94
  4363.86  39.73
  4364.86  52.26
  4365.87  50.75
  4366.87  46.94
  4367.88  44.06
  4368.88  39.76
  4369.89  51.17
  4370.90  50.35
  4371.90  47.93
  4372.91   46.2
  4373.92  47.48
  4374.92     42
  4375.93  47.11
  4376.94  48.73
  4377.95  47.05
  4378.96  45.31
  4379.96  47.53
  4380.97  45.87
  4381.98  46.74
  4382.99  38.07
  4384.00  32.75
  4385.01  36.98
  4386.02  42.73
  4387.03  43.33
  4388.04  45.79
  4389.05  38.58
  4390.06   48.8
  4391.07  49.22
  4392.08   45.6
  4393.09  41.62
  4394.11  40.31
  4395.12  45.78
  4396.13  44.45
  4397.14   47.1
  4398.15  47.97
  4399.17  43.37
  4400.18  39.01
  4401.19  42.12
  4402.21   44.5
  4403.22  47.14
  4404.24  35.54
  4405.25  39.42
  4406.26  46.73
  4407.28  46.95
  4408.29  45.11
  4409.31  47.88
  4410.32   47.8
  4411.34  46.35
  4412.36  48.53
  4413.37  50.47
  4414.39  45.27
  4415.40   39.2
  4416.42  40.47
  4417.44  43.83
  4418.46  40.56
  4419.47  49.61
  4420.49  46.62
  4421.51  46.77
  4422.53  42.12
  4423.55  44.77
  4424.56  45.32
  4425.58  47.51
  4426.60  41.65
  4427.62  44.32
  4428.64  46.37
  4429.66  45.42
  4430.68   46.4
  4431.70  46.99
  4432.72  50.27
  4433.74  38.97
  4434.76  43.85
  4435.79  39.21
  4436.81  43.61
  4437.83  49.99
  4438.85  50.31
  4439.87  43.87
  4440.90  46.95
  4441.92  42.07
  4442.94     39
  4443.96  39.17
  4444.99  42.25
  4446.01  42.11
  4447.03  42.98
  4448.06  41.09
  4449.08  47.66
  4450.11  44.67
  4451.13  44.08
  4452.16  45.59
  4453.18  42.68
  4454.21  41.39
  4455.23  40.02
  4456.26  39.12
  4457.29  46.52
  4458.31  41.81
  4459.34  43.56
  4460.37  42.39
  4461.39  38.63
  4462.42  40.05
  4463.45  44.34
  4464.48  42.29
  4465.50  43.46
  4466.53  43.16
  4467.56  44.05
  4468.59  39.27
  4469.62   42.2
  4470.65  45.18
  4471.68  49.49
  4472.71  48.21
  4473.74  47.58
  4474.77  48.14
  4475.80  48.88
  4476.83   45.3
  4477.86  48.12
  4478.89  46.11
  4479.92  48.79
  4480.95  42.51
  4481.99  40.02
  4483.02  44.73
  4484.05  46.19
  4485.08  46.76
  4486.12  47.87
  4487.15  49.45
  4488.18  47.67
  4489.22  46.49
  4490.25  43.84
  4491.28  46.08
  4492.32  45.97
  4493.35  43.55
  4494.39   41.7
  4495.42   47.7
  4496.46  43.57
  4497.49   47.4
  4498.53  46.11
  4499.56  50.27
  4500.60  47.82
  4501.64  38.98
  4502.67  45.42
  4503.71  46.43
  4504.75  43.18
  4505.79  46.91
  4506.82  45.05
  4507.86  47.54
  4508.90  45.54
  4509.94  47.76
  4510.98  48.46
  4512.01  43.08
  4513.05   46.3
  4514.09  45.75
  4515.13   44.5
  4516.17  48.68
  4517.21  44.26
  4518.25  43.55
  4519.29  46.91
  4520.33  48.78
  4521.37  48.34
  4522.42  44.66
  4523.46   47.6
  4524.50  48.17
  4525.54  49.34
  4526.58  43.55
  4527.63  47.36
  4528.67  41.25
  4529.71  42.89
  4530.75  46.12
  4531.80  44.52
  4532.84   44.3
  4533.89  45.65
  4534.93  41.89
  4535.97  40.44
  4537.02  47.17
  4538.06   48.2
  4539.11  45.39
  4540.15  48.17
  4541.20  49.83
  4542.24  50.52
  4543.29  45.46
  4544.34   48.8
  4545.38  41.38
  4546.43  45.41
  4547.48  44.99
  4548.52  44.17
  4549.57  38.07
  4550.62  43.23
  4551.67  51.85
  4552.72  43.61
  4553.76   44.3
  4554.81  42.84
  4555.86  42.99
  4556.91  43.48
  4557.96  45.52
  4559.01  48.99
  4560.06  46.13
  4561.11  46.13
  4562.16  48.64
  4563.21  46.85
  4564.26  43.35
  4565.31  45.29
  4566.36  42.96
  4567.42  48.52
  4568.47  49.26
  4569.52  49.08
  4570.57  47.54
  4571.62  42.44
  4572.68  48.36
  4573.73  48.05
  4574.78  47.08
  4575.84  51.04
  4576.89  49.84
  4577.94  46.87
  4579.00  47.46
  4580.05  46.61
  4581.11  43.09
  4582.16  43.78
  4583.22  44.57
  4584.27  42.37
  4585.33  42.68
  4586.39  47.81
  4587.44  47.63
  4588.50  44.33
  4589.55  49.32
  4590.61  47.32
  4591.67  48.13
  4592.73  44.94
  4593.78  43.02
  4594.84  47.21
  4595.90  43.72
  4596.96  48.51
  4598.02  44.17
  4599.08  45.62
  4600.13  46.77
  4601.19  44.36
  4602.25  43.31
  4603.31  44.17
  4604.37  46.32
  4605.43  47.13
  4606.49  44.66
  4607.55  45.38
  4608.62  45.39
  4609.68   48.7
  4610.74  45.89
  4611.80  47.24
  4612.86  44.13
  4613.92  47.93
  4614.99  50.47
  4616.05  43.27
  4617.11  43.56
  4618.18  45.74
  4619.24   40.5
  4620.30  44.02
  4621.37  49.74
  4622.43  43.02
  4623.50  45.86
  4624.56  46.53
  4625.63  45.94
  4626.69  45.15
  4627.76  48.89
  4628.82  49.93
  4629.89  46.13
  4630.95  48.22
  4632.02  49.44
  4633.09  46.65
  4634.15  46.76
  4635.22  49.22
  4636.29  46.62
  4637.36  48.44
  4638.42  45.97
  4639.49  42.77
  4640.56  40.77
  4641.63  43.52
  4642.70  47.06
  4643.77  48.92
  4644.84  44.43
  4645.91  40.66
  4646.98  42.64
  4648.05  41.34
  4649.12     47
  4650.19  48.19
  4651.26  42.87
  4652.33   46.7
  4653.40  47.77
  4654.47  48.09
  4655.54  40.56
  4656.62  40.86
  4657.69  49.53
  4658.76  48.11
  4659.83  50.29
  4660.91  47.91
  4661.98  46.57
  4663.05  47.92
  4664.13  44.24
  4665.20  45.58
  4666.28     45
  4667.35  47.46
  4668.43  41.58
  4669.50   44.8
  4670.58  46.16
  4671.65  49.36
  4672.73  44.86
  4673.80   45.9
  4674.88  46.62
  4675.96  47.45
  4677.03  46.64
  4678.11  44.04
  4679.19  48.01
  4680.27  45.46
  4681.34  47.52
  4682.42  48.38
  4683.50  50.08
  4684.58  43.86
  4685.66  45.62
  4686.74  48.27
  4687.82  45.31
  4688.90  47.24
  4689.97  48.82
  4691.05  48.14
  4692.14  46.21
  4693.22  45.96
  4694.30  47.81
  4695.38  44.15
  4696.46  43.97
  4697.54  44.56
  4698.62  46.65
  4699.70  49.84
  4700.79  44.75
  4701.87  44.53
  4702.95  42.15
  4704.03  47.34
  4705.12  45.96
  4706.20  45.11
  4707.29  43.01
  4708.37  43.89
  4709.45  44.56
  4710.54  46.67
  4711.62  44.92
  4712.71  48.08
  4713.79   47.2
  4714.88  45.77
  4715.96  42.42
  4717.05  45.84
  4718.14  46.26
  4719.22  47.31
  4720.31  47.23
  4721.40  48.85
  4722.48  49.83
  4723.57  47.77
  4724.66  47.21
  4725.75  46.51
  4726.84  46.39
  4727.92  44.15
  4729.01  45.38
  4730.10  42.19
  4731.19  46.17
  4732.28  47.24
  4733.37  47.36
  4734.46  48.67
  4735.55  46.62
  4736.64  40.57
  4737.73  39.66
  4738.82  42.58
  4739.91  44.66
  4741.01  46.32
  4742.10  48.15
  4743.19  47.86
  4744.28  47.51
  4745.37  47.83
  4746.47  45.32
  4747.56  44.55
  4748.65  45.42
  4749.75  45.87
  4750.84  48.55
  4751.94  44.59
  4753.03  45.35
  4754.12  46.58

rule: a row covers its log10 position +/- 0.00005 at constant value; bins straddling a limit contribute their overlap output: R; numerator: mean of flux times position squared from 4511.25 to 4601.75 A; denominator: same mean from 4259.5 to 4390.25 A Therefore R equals 1.2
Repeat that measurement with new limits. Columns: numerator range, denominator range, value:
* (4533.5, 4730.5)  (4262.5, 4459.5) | 1.23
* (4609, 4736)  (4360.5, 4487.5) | 1.15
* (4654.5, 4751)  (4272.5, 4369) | 1.36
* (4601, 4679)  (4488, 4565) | 1.06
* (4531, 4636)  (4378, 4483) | 1.12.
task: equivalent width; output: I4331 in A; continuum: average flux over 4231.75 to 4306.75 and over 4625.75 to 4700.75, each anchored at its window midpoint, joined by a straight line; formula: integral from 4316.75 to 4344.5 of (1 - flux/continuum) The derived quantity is 0.6 A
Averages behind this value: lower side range 40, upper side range 46.2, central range 40.1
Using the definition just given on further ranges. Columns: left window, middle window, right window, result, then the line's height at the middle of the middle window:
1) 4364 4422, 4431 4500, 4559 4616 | 1.3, 45.4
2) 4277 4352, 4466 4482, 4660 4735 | -1.4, 41.9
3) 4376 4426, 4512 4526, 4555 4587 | -0.3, 45.6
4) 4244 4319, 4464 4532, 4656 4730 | -4.4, 42.9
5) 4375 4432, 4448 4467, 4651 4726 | 0.8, 44.8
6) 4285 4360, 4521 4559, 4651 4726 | -1.8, 43.3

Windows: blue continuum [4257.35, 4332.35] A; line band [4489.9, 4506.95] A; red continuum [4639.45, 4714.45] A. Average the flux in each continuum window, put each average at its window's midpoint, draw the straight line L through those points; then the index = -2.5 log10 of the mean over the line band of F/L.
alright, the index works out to -0.06 mag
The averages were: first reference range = 39.3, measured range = 45.3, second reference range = 45.9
